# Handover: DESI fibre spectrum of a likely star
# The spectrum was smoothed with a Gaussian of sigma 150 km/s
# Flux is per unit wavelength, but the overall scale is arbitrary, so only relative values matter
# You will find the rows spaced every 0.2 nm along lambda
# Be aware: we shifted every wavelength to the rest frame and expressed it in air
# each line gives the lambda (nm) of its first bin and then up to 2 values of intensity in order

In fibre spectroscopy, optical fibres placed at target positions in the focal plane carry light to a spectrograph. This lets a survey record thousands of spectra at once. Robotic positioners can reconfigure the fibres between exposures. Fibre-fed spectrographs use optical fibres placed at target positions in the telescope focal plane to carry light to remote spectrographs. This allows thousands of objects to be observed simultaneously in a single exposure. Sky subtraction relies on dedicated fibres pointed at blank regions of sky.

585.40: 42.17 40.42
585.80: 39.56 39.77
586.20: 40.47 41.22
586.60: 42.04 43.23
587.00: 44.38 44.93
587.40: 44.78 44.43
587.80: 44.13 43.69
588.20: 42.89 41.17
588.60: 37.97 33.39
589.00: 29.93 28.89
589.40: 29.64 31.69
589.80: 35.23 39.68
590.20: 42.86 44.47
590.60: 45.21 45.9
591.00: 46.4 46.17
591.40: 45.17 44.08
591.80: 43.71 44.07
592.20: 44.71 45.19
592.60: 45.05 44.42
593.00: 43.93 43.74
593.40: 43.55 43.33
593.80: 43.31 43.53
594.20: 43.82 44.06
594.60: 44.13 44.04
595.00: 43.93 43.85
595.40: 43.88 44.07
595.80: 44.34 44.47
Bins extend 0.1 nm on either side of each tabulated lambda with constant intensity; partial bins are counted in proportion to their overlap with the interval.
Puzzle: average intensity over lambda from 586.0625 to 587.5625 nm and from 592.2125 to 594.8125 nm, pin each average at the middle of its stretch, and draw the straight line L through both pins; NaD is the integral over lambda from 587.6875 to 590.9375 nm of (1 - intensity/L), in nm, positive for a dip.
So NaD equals 0.35 nm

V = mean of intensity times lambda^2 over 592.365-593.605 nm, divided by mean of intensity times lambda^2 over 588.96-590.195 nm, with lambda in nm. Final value 1.3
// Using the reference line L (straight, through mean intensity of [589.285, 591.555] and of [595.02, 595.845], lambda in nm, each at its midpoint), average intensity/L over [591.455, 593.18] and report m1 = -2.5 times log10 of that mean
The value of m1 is -0.05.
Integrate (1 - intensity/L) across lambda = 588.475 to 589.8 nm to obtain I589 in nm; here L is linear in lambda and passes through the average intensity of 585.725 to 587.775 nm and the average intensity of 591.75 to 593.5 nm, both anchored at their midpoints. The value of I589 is 0.33 nm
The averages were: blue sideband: 42.6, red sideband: 44.3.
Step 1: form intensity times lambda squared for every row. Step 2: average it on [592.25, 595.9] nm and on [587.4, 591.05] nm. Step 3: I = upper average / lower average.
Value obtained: 1.14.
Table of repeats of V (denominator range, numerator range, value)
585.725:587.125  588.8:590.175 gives 0.80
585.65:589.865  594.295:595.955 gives 1.15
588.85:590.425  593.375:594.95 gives 1.28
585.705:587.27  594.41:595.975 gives 1.08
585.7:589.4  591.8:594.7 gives 1.12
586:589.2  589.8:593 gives 1.10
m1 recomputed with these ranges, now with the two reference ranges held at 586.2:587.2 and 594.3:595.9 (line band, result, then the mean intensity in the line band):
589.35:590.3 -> 0.19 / 36.1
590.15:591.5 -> -0.05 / 45.3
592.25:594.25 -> -0.01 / 44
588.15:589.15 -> 0.18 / 36.4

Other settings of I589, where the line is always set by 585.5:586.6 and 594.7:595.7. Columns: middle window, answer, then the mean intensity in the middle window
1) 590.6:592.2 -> -0.10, 45.1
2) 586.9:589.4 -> 0.10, 39.6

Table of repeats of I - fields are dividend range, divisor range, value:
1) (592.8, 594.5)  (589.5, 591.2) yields 1.06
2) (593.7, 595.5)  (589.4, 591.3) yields 1.08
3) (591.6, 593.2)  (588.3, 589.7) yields 1.35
